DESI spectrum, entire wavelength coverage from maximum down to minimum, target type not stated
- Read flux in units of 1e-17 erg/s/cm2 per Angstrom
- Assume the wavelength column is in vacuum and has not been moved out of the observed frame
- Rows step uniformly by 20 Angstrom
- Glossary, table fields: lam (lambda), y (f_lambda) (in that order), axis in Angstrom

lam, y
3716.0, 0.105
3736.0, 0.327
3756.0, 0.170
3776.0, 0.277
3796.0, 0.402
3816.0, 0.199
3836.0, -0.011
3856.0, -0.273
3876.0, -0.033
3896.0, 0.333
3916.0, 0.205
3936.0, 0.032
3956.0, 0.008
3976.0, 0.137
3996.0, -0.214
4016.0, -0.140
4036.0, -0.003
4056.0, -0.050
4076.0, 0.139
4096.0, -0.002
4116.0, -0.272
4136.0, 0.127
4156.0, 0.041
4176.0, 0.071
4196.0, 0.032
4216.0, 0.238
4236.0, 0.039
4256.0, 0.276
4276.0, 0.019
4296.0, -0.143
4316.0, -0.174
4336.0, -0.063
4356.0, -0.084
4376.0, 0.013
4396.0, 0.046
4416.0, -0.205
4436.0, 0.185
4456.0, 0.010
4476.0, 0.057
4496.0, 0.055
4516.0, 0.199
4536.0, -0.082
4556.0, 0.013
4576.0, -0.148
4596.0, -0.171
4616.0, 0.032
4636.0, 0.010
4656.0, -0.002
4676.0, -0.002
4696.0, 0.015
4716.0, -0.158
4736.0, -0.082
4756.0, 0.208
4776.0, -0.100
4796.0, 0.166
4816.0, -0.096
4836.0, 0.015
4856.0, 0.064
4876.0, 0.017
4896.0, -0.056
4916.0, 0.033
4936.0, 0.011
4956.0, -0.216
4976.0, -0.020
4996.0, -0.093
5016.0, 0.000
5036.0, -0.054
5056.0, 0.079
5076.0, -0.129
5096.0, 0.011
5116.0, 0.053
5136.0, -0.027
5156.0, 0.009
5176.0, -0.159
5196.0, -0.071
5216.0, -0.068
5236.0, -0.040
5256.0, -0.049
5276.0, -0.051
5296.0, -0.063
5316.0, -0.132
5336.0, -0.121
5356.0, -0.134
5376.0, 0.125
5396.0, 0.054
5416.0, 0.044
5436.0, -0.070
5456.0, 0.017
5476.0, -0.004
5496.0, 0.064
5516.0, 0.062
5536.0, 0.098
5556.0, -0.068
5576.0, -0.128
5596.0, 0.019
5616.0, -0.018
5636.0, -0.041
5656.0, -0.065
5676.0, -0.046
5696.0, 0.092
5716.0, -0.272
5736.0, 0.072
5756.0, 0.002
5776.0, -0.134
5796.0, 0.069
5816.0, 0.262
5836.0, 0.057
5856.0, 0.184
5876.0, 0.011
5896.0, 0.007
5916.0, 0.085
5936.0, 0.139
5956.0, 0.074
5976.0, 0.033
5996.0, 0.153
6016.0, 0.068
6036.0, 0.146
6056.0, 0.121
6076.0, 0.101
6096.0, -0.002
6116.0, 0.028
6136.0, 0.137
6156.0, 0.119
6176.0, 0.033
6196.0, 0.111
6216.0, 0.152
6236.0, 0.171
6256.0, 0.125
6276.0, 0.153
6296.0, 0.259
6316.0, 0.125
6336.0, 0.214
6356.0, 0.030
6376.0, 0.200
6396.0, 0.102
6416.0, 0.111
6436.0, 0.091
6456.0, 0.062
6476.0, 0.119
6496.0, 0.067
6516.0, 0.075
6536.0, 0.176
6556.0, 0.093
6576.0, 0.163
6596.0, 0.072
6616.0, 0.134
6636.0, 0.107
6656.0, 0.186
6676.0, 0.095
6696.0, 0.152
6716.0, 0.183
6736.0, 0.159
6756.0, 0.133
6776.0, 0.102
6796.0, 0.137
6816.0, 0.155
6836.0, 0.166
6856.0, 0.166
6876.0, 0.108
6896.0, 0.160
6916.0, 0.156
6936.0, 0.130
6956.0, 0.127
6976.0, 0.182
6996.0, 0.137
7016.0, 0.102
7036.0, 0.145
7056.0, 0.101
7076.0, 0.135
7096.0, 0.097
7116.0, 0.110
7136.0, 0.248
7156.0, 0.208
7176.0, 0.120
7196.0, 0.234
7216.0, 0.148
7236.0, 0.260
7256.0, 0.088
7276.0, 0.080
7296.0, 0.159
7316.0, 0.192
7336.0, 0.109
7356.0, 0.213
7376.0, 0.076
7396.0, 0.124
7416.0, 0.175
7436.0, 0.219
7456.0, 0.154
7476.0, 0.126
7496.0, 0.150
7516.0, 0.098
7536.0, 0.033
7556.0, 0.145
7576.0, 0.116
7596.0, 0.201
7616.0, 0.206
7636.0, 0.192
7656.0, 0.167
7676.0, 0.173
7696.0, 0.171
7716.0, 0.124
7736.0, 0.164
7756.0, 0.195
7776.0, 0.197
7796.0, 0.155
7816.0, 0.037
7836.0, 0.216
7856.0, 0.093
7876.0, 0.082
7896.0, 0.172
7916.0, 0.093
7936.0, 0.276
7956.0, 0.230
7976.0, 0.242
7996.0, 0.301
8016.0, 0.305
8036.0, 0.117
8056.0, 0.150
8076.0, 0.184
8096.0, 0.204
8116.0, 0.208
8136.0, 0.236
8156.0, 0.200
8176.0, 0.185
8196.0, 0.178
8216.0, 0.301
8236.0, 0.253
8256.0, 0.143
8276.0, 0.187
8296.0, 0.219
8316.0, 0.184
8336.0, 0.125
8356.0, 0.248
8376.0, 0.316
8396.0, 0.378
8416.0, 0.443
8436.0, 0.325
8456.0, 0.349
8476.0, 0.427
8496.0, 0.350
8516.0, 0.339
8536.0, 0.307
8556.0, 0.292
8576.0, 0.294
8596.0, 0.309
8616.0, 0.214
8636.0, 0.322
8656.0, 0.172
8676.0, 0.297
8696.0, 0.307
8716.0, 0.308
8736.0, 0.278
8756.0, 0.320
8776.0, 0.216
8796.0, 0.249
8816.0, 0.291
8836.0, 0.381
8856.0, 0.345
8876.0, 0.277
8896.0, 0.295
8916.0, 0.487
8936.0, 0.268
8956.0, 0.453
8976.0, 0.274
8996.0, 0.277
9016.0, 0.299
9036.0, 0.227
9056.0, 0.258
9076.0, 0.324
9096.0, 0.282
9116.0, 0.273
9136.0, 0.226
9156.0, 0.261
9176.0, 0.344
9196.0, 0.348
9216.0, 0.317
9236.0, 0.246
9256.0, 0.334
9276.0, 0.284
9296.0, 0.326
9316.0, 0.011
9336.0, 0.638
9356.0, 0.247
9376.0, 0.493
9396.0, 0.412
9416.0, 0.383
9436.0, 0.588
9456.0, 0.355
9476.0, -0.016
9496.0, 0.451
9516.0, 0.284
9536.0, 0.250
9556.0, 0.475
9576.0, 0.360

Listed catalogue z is 1.10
